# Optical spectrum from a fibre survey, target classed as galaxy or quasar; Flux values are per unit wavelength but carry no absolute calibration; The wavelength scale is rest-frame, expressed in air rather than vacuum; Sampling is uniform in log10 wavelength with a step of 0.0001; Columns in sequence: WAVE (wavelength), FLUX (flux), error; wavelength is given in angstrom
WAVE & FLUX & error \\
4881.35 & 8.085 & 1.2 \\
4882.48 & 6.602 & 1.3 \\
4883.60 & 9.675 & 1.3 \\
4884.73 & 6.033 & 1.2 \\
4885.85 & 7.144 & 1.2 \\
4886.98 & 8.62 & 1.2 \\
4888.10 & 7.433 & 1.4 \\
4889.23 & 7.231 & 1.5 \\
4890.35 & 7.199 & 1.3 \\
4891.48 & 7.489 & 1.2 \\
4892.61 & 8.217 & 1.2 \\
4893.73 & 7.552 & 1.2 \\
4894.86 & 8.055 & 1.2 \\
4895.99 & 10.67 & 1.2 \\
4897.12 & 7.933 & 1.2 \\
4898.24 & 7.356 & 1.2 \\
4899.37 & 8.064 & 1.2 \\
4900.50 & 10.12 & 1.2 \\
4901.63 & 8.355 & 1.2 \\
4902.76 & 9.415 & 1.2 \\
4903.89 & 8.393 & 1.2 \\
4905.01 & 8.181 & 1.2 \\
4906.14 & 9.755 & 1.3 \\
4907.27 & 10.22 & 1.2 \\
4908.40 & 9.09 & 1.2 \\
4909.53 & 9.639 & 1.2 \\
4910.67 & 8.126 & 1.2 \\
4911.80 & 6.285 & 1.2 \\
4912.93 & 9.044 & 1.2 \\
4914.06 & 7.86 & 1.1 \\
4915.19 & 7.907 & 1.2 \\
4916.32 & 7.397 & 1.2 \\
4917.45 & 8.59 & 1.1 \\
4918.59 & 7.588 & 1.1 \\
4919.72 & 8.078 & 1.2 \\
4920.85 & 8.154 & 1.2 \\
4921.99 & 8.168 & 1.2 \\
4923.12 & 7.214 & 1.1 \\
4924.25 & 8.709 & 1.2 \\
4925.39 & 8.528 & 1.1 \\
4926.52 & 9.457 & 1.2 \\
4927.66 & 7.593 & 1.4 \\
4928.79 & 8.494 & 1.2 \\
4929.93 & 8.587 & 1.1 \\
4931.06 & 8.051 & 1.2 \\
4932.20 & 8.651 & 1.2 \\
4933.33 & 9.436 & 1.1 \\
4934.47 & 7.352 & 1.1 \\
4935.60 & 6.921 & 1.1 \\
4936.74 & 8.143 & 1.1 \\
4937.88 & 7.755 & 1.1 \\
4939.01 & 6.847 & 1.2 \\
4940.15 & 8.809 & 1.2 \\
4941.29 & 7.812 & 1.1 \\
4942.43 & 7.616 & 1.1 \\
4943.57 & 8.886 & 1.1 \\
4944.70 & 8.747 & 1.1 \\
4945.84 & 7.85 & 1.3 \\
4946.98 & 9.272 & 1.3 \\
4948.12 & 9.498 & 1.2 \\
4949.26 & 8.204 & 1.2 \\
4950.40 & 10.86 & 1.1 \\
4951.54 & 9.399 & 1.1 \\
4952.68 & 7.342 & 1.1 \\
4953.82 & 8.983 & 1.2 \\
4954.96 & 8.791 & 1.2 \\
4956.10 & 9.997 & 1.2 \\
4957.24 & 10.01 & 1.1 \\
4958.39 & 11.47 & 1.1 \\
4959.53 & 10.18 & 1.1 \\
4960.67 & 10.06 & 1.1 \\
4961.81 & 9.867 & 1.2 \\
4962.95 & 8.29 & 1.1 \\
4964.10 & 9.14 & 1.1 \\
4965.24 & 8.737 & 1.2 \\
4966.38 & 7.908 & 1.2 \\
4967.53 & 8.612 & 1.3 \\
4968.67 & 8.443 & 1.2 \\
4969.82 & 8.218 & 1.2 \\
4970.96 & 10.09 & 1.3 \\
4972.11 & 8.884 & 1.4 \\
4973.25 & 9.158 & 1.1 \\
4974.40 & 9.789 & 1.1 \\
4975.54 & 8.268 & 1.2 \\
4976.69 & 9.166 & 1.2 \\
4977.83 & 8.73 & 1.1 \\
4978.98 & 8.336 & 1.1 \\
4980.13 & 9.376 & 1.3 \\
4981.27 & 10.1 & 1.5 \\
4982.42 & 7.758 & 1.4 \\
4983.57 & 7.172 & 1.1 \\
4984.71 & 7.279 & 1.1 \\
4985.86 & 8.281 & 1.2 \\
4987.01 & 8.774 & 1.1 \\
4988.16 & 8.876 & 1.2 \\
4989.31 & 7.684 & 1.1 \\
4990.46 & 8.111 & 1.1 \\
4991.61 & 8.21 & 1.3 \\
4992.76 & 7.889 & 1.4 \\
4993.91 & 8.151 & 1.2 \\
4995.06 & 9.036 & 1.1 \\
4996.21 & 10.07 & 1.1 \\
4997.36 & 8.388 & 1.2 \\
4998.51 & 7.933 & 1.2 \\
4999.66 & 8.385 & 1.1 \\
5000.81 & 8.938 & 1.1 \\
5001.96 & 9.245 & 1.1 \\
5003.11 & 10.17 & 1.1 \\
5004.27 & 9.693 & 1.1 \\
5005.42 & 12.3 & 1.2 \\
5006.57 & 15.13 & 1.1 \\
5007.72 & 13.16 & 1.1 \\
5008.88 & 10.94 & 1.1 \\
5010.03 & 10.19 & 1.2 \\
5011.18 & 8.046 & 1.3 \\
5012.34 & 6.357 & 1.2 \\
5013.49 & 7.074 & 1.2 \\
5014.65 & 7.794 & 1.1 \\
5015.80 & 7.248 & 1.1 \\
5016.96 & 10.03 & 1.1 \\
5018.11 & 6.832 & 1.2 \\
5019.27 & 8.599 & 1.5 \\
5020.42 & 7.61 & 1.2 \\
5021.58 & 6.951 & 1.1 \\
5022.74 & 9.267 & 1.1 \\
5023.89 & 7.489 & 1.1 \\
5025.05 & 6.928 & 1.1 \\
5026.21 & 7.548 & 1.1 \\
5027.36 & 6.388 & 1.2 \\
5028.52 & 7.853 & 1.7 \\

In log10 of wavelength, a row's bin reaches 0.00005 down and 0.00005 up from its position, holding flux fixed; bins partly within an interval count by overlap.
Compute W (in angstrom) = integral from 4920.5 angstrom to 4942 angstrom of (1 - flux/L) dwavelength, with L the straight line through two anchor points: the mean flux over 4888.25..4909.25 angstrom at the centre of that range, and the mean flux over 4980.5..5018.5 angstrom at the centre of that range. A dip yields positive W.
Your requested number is 1.3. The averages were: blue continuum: 8.51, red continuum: 8.96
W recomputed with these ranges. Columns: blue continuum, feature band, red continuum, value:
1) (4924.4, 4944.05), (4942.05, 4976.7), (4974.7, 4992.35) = -3.30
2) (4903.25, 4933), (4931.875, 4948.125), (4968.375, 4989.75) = 0.57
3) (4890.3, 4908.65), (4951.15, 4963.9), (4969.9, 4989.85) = -1.20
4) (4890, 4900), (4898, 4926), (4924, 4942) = -1.02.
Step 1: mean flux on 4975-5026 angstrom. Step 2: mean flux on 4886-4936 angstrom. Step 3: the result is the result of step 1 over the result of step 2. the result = 1.06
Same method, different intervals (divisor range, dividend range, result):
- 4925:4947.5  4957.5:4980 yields 1.11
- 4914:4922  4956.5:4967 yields 1.20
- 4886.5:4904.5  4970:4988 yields 1.06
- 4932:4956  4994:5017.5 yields 1.12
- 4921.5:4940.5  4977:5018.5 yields 1.10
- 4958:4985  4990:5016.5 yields 1.03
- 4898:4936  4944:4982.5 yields 1.09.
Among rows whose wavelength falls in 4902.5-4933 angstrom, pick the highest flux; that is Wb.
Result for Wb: 10.22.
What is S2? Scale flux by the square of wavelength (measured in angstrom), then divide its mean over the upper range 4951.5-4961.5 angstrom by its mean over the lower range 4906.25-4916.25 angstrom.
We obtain 1.1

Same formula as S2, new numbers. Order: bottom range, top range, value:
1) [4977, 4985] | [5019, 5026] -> 0.93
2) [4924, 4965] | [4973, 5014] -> 1.05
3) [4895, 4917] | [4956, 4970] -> 1.11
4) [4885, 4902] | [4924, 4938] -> 1.04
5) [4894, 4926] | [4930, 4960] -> 1.05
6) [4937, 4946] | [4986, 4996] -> 1.06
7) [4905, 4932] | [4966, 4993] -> 1.05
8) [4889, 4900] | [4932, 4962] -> 1.13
